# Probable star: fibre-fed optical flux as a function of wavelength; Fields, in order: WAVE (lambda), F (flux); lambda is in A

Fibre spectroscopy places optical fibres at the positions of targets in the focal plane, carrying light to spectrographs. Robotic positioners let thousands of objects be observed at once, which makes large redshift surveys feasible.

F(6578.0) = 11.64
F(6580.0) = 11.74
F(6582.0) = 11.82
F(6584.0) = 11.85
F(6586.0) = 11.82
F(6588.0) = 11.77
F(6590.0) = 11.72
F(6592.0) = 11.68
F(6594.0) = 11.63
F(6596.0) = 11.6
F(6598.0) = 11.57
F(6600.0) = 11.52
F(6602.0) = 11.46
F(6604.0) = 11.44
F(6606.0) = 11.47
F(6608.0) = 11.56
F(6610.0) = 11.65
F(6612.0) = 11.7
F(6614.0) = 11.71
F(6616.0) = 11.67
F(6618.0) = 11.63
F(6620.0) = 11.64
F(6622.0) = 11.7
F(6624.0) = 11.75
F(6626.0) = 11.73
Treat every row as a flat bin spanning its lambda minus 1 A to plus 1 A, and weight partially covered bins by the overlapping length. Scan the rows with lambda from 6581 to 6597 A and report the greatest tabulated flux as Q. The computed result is 11.85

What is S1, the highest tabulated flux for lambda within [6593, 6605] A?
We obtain 11.63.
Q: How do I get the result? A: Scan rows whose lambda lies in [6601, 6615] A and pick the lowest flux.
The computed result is 11.44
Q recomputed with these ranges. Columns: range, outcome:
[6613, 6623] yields 11.71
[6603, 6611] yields 11.65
